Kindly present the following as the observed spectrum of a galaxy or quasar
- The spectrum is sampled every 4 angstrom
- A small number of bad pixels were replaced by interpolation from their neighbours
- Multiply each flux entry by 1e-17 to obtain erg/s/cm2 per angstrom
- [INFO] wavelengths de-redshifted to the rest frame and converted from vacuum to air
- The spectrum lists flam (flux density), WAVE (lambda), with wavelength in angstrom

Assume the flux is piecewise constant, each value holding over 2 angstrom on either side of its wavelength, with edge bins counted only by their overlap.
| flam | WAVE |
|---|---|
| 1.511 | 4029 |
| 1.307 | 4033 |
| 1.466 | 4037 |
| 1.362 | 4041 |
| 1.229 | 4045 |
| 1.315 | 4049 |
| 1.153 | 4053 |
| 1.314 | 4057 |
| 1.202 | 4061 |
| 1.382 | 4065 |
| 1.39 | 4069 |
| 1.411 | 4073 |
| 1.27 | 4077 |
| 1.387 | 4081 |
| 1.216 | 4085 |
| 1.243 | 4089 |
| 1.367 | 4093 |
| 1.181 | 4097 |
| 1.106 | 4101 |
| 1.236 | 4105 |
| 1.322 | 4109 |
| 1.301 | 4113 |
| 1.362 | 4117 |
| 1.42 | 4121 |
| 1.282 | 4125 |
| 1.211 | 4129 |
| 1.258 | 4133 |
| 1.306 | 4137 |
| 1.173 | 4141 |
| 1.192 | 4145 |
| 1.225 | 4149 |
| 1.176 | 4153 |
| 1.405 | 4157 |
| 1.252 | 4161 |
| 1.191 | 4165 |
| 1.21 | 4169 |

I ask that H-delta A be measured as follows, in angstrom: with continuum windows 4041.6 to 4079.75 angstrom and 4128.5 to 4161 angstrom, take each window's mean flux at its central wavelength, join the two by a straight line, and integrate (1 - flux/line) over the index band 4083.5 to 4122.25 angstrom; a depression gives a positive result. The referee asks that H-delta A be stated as 0.0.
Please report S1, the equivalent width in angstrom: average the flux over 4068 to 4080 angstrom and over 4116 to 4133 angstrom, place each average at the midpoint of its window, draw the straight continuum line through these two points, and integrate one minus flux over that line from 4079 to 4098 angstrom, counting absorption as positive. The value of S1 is 0.8 angstrom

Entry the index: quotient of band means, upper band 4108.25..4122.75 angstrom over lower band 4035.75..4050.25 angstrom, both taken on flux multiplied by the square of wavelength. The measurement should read 1.0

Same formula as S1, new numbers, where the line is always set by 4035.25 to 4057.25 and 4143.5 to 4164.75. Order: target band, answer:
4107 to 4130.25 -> -1.0 angstrom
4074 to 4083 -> -0.4 angstrom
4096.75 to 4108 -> 0.8 angstrom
